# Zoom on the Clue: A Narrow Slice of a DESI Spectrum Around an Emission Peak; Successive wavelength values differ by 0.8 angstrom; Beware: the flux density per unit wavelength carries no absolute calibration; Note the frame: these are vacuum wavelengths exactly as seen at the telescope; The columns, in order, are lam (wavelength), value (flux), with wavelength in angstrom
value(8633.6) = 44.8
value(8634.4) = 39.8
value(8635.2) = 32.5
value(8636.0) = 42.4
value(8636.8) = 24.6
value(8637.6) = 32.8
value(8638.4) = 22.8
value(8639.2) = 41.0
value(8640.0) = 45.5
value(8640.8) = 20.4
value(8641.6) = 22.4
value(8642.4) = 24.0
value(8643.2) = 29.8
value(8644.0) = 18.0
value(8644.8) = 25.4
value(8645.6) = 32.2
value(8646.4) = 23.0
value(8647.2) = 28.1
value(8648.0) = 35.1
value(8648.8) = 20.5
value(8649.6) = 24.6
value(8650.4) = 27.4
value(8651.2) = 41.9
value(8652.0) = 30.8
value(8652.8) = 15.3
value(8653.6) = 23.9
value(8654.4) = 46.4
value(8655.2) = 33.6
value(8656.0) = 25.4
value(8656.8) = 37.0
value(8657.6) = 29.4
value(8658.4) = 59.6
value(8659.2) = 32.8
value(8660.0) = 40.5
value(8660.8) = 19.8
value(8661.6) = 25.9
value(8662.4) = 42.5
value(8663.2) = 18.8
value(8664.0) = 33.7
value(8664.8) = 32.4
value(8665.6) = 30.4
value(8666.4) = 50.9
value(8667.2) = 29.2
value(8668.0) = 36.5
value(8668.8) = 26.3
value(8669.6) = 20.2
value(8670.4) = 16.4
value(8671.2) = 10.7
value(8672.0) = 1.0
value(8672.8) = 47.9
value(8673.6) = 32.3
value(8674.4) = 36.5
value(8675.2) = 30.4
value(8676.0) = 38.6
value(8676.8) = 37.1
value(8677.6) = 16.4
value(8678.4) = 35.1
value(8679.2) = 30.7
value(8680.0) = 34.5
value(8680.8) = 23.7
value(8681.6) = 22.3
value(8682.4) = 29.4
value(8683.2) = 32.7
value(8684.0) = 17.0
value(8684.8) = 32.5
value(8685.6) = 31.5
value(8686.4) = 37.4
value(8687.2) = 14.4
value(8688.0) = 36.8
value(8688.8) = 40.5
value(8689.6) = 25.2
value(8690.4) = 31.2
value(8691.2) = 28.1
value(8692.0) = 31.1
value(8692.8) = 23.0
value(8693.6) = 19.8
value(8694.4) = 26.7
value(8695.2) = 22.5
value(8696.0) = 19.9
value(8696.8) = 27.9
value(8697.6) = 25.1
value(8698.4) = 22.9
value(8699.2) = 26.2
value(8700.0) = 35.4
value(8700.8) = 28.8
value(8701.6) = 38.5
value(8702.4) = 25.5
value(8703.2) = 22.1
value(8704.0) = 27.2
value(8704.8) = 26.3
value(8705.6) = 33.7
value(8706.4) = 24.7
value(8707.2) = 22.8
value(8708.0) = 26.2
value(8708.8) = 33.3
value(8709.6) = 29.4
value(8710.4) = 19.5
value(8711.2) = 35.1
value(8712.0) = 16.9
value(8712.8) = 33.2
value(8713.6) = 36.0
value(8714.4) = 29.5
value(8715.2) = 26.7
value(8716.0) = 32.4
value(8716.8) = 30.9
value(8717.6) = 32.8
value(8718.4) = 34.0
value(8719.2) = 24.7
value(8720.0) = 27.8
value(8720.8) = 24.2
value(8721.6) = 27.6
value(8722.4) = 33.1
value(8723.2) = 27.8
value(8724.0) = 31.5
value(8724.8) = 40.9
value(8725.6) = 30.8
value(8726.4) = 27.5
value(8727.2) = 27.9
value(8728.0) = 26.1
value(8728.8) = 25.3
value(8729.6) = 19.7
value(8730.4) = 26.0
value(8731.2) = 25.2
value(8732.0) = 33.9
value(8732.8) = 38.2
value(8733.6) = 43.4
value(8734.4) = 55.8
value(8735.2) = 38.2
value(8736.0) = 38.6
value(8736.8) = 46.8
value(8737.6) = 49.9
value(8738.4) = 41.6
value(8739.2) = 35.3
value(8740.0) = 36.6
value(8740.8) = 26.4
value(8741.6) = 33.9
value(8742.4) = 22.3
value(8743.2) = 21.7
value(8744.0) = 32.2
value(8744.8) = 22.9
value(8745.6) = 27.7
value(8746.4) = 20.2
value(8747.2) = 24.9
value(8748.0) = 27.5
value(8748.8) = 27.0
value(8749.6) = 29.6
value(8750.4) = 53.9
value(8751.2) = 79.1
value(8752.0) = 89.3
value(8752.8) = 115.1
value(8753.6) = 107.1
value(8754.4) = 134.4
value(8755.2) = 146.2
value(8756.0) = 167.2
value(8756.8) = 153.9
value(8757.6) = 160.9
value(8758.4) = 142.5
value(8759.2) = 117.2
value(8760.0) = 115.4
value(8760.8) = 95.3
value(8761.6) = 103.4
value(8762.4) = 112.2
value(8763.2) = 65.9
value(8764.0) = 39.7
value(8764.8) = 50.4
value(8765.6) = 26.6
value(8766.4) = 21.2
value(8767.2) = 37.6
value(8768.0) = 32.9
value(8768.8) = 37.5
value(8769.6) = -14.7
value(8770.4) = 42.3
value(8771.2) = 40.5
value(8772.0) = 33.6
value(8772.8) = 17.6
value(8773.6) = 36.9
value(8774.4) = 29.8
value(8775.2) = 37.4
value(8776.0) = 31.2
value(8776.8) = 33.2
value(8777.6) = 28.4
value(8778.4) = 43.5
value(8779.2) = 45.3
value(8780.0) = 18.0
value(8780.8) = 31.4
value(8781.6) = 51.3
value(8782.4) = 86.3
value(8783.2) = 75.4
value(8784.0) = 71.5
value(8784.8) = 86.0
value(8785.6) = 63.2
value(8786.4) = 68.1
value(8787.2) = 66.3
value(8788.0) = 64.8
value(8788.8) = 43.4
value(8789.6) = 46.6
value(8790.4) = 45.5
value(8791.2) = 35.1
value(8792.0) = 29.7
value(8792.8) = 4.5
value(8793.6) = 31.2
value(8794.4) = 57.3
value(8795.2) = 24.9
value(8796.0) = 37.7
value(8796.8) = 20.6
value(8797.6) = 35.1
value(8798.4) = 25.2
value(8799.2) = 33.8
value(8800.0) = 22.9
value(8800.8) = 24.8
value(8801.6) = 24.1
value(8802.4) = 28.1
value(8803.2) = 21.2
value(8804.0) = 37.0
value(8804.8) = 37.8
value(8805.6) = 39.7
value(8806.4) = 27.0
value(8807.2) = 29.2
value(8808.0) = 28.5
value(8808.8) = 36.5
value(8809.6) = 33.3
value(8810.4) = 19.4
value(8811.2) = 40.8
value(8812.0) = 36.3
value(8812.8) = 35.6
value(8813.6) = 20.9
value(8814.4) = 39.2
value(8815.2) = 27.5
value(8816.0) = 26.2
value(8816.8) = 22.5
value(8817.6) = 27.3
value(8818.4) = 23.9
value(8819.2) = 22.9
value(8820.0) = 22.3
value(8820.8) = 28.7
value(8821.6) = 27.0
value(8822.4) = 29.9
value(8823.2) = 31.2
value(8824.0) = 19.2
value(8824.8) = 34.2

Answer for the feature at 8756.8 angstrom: H-alpha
